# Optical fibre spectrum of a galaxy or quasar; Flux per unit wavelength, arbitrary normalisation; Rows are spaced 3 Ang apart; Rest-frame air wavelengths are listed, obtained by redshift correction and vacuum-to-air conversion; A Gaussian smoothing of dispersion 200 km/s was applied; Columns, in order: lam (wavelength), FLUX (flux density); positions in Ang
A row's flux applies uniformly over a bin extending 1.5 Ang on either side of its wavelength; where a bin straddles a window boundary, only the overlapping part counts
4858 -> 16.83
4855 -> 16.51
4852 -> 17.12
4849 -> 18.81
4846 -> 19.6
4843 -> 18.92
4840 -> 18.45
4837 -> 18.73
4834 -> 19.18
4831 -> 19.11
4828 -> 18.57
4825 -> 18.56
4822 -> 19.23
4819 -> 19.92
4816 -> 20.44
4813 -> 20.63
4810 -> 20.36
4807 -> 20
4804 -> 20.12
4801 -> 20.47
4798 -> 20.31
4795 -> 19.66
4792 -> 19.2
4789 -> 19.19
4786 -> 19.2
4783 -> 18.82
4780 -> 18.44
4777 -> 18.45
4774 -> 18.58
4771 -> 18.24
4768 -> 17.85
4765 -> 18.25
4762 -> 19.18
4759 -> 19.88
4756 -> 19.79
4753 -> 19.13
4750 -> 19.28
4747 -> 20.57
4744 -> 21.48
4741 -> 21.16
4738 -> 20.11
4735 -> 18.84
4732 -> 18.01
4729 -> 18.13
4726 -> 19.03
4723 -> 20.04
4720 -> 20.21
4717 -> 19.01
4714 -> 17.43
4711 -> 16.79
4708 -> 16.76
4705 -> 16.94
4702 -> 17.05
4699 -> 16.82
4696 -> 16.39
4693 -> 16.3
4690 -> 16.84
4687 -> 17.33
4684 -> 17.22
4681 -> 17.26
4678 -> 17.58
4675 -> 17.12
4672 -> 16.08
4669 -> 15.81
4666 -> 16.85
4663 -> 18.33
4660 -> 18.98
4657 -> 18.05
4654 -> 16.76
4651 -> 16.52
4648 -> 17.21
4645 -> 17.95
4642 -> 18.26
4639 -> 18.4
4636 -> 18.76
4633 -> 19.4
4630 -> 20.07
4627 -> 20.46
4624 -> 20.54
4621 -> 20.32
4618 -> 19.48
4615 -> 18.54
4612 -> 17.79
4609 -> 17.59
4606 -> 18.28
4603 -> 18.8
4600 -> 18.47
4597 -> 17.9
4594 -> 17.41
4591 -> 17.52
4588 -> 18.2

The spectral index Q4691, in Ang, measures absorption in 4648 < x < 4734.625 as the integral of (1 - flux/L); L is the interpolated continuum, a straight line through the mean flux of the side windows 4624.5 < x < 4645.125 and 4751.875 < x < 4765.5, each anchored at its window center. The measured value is 7.9 Ang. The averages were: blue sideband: 19.2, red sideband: 19.3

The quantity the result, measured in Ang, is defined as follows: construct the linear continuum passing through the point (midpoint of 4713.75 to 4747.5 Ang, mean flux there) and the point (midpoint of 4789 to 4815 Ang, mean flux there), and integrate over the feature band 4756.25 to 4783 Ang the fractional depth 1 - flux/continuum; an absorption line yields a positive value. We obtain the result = 1.54 Ang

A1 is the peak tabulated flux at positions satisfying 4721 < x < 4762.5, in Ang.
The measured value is 21.48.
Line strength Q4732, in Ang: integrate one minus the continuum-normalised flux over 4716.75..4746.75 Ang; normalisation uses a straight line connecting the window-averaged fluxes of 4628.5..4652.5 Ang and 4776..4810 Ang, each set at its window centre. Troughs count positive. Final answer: -1.0 Ang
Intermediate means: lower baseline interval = 18.3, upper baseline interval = 19.5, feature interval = 19.7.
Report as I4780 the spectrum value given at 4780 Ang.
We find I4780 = 18.44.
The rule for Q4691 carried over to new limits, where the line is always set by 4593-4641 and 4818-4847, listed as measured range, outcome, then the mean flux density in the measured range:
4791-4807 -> -0.8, 20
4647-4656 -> 1.0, 16.9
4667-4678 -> 1.4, 16.5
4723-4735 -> 0.2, 18.7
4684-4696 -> 1.3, 16.8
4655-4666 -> 0.4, 18.2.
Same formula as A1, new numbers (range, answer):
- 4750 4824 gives 20.63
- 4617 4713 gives 20.54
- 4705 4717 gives 19.01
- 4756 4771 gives 19.88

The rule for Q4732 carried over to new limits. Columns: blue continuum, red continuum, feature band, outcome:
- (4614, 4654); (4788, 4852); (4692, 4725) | 2.5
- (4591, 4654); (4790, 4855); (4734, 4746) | -0.9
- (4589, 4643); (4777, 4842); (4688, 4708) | 2.4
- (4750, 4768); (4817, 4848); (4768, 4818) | -1.0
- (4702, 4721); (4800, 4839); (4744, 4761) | -1.3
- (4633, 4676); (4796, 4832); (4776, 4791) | 0.4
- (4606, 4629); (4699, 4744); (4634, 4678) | 3.3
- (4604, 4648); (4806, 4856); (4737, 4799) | -1.0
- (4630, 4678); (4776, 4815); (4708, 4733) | 0.2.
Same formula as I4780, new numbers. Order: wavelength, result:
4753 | 19.13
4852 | 17.12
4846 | 19.6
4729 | 18.13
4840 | 18.45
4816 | 20.44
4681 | 17.26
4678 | 17.58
